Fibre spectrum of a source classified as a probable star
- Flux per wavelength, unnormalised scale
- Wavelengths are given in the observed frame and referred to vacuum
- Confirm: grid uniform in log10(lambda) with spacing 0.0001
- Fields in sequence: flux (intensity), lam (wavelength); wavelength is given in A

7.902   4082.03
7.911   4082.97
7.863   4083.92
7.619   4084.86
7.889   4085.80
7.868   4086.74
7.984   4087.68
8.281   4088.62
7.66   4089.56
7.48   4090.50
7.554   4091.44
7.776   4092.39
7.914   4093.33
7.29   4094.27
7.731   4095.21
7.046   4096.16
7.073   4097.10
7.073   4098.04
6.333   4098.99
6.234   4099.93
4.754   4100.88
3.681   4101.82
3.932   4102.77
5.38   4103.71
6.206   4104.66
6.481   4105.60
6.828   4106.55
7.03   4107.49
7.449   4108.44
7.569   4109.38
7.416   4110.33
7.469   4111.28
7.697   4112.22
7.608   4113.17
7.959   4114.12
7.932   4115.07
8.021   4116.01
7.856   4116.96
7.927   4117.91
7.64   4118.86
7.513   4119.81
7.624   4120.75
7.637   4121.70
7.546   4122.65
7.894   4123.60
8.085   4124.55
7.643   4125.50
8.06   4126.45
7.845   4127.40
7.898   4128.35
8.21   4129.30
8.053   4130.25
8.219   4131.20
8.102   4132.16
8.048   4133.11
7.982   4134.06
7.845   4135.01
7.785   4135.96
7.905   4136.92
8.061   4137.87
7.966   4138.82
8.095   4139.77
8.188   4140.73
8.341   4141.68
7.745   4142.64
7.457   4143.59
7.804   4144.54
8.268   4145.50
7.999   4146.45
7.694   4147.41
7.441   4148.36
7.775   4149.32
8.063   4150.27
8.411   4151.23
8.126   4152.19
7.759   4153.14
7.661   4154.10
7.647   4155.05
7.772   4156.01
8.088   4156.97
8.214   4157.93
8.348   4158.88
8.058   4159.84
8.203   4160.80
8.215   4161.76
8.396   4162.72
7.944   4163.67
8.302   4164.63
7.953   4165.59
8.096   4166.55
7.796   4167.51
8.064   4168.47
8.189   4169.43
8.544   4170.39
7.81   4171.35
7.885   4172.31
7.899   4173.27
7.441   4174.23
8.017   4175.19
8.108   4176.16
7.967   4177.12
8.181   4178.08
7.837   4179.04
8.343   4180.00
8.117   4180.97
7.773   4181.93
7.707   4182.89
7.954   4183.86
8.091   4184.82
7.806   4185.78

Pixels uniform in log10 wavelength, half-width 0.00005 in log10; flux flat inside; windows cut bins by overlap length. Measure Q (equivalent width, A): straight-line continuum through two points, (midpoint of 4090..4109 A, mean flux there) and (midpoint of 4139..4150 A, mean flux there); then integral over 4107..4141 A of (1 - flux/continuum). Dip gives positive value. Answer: -2.5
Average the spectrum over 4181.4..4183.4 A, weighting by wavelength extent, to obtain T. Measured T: 7.75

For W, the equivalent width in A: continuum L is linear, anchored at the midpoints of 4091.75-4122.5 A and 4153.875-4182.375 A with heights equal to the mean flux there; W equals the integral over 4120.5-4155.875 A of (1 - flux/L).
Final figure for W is -1.82 A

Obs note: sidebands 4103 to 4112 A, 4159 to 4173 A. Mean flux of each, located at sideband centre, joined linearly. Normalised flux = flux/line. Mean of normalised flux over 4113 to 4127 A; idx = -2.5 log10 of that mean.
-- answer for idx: -0.10 mag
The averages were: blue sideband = 6.82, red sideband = 8.11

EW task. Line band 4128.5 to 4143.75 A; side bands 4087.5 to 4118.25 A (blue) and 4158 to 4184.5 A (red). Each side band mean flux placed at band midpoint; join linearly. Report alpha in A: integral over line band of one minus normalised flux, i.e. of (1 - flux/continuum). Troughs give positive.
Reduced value -1.0 A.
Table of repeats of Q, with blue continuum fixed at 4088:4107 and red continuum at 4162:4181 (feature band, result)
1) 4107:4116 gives -0.9 A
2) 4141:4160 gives -0.7 A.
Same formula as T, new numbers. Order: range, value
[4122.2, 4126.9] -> 7.84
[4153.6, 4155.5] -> 7.67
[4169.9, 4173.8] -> 8.03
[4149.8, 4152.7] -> 8.19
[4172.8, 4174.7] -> 7.67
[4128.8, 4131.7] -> 8.14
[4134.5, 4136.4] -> 7.84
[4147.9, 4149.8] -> 7.61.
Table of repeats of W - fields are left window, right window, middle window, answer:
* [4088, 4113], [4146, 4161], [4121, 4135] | -1.0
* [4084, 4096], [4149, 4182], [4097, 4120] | 2.9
